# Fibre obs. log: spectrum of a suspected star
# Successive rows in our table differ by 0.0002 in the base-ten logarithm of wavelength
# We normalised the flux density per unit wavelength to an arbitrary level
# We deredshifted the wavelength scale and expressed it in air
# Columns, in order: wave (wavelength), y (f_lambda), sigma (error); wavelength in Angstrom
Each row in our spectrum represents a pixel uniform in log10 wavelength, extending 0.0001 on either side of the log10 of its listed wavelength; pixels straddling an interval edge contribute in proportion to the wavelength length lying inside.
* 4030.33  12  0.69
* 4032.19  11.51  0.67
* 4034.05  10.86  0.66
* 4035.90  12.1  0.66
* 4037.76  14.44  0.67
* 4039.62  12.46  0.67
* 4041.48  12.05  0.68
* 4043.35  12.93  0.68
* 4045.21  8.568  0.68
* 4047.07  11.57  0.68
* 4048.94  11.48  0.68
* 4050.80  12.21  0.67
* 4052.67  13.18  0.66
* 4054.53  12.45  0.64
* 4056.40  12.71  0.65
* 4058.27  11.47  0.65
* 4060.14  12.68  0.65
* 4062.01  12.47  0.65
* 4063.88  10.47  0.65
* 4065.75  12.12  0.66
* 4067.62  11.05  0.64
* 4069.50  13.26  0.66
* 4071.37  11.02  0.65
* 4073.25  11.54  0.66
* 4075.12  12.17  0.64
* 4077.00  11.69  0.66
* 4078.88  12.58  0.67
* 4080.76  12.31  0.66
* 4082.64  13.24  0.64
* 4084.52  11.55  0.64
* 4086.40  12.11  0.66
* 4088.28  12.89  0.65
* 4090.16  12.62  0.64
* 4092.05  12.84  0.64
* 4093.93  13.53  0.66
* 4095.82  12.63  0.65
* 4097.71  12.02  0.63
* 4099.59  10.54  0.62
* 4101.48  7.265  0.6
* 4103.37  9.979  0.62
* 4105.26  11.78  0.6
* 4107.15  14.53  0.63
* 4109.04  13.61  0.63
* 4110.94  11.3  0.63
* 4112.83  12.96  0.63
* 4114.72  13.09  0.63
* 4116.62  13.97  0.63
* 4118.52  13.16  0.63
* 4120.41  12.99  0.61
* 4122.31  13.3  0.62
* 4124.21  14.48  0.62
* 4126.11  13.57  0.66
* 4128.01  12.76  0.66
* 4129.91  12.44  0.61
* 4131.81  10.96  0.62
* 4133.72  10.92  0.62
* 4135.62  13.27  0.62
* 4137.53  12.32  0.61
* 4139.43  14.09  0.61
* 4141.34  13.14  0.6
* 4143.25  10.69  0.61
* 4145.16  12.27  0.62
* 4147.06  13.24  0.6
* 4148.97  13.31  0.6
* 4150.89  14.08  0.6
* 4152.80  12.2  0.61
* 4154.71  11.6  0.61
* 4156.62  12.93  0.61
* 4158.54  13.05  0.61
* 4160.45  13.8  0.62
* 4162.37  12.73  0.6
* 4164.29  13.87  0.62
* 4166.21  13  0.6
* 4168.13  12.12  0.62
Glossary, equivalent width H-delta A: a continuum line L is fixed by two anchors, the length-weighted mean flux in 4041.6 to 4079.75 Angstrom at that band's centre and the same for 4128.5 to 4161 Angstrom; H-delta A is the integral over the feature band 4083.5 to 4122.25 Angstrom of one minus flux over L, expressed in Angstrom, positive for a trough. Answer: -0.2 Angstrom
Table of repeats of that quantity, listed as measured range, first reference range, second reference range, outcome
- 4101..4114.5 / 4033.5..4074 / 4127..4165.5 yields 0.6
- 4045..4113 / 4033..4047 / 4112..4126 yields 3.6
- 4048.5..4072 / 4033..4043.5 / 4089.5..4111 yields 0.3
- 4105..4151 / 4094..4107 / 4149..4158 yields -3.6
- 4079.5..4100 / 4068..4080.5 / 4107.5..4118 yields 0.0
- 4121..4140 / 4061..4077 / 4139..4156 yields -0.4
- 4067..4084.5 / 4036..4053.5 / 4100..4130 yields 0.3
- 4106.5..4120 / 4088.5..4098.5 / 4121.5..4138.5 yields -0.5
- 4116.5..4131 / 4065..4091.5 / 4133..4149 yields -0.9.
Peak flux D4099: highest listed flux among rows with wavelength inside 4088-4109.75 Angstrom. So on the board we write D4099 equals 14.53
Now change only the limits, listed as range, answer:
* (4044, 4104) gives 13.53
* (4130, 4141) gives 14.09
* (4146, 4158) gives 14.08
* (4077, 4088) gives 13.24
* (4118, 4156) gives 14.48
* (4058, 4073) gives 13.26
